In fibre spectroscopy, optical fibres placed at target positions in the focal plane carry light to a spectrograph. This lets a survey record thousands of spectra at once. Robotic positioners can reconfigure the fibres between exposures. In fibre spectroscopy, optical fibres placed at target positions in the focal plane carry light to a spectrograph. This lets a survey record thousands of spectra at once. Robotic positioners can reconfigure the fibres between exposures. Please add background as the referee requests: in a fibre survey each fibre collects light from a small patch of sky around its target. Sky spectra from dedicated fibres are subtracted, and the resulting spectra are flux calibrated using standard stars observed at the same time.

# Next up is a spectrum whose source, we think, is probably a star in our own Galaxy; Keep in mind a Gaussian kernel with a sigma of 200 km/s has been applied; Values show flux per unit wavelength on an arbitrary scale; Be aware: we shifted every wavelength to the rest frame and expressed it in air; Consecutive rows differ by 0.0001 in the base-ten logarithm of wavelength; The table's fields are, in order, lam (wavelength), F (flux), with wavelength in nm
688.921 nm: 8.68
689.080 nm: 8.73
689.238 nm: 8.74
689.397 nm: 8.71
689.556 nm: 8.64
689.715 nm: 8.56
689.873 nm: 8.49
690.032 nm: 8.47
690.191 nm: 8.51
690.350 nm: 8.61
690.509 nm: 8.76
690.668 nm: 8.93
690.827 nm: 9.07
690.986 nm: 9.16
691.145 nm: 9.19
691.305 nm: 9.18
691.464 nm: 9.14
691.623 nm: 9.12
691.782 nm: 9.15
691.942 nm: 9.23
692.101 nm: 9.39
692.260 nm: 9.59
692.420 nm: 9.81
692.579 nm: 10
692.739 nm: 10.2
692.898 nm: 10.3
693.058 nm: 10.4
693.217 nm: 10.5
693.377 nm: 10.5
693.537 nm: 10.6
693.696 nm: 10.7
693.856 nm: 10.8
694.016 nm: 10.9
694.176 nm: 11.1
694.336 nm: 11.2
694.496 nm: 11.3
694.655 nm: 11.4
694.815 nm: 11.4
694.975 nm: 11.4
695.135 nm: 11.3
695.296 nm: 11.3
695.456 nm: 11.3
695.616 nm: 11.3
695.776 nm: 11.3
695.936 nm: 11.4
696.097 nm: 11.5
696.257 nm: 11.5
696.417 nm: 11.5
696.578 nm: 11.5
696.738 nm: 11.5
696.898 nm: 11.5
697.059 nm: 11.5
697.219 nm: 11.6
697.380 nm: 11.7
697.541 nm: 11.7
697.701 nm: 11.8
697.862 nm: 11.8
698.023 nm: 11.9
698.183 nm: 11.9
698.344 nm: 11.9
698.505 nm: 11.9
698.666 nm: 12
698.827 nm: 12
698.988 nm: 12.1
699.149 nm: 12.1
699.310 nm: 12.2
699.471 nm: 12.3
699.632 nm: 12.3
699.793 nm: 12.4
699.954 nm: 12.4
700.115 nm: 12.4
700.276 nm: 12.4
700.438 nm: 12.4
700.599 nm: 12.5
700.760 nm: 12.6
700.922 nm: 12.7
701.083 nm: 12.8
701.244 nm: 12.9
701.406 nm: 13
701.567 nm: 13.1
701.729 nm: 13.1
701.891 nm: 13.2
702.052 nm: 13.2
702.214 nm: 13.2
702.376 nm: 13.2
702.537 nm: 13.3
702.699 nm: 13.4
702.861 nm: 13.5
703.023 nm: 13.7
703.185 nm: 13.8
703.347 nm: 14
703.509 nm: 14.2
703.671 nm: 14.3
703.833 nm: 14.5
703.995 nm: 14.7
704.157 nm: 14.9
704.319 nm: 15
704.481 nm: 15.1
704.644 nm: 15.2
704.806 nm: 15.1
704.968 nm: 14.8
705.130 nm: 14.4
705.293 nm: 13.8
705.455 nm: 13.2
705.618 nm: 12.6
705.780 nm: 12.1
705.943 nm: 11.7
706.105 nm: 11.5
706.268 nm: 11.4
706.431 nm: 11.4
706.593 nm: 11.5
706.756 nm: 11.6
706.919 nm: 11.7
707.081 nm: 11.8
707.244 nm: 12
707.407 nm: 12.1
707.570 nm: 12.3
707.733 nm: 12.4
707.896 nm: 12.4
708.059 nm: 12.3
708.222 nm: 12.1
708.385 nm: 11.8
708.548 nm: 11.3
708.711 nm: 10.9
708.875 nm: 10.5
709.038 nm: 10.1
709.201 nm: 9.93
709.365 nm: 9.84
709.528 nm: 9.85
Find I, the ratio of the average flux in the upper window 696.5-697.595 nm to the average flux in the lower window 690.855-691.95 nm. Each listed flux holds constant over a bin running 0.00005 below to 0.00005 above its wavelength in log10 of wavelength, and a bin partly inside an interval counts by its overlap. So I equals 1.3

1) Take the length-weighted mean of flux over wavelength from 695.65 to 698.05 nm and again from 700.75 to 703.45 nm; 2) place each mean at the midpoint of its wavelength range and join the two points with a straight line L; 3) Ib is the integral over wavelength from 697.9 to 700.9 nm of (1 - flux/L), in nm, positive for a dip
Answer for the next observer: 0.04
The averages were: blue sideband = 11.6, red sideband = 13.2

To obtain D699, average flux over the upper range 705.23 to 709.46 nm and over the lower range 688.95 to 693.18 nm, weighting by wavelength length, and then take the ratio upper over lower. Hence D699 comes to 1.27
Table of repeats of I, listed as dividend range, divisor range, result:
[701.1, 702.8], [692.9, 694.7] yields 1.22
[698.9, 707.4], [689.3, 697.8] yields 1.26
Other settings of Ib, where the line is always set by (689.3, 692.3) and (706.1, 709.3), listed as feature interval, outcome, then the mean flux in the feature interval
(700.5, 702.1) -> -0.36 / 12.9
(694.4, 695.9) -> -0.27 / 11.3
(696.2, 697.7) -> -0.26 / 11.6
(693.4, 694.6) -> -0.19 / 10.9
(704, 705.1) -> -0.39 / 15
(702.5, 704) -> -0.42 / 13.9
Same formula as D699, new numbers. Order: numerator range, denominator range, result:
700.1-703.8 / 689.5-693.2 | 1.43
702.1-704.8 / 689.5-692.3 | 1.58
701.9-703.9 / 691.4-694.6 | 1.34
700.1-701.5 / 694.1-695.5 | 1.12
